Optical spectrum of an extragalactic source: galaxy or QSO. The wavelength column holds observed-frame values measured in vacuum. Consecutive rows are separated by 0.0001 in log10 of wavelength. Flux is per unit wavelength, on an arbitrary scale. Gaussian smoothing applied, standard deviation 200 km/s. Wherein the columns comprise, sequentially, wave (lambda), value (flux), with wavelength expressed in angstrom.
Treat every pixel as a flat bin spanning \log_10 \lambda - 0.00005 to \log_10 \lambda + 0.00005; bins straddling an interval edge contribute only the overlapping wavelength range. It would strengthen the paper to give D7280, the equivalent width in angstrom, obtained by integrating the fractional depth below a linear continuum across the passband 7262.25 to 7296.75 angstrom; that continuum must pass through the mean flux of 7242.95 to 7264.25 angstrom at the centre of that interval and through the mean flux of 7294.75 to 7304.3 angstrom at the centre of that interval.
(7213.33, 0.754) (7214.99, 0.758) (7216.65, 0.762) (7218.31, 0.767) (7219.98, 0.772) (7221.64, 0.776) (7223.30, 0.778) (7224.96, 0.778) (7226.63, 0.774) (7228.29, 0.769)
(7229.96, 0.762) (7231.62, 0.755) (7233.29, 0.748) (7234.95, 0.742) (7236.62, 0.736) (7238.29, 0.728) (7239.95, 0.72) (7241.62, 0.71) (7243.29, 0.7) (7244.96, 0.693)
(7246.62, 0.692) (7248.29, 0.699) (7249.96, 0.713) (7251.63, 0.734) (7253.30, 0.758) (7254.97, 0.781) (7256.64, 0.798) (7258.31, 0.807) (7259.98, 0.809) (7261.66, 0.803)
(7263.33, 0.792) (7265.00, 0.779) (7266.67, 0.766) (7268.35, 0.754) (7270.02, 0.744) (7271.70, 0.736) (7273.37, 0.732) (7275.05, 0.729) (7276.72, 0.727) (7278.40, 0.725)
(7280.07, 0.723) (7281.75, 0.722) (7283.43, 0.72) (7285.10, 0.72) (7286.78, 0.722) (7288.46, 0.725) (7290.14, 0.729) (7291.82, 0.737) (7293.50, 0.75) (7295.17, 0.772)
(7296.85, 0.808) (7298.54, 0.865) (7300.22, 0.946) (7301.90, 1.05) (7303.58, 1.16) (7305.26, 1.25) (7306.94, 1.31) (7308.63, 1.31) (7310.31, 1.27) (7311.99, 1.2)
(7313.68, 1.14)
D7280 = 4.6 angstrom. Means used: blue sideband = 0.754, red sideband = 0.937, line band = 0.742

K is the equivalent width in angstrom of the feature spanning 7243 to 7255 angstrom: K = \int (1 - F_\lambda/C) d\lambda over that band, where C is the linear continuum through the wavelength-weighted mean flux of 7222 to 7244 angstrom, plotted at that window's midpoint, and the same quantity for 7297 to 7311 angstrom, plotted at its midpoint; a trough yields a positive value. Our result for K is 1.7 angstrom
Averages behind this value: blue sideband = 0.747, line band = 0.718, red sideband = 1.13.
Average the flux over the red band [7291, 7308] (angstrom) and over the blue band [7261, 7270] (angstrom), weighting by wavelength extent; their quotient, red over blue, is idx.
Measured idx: 1.25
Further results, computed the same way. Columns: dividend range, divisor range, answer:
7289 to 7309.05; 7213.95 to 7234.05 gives 1.26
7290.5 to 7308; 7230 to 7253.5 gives 1.33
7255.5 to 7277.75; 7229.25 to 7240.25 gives 1.03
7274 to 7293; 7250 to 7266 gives 0.93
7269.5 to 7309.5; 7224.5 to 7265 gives 1.14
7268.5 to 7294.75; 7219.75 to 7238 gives 0.96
